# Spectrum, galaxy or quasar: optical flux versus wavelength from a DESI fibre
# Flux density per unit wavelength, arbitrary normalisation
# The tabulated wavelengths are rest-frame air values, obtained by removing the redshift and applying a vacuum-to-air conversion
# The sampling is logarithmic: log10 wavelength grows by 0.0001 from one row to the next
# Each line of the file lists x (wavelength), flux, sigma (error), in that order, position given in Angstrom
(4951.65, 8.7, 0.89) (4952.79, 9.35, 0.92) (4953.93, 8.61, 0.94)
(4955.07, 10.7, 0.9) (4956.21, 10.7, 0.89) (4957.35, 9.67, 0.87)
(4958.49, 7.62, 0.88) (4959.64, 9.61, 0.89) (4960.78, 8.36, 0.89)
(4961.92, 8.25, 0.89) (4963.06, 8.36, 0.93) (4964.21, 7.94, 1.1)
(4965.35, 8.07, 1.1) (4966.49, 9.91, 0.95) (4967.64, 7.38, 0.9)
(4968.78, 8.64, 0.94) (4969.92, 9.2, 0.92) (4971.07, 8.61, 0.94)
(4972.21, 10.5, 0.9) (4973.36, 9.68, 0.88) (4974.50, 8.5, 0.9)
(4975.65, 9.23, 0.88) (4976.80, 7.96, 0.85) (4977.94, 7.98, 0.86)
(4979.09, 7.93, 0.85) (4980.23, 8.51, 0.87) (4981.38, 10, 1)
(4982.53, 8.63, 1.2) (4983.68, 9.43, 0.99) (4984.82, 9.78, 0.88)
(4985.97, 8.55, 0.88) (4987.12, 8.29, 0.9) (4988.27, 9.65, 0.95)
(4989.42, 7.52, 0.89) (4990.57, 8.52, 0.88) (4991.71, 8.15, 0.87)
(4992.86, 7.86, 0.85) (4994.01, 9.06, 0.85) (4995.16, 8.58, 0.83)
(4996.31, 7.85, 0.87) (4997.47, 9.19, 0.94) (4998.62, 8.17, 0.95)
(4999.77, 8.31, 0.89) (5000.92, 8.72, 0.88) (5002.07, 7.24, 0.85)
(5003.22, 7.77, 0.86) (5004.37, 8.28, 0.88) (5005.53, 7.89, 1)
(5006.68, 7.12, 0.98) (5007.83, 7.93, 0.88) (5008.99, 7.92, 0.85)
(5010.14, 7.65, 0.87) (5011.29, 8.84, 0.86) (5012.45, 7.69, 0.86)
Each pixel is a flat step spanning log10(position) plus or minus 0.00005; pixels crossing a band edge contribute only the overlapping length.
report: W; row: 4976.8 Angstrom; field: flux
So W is 7.96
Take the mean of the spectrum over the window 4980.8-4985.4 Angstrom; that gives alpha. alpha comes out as 9.45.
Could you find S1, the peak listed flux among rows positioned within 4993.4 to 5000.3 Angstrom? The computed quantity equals 9.19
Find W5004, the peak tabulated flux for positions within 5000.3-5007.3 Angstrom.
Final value 8.72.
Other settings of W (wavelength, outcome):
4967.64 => 7.38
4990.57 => 8.52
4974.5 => 8.5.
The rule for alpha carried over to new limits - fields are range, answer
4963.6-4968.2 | 8.32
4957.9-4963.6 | 8.45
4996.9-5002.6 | 8.34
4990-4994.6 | 8.41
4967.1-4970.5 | 8.42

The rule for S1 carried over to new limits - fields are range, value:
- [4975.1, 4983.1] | 10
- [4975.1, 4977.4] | 9.23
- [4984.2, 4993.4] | 9.78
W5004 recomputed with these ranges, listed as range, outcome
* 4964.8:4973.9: 10.5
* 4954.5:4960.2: 10.7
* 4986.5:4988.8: 9.65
